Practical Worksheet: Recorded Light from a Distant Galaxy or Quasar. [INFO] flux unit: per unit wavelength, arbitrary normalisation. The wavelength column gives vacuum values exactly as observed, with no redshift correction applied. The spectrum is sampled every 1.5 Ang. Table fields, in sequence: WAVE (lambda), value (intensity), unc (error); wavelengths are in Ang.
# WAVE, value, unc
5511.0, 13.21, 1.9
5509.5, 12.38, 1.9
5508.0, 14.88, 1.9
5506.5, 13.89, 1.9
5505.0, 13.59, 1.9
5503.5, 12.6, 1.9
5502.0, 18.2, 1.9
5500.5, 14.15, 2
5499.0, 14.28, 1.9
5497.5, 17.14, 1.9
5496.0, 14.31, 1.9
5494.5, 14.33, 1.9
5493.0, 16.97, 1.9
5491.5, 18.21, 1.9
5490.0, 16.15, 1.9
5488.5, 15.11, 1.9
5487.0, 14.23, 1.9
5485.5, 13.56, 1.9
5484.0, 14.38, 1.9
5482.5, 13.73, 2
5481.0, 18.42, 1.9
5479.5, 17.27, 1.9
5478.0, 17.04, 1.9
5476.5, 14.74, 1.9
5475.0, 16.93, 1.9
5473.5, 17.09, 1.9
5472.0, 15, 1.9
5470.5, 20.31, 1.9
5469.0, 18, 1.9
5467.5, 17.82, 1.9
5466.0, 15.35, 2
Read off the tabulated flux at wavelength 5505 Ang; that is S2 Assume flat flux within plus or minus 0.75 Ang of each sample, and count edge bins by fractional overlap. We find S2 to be 13.59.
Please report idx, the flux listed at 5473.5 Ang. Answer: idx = 17.09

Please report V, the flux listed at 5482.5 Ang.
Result 13.73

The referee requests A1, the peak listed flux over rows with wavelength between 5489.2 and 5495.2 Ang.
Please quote 18.21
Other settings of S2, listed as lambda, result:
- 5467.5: 17.82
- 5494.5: 14.33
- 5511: 13.21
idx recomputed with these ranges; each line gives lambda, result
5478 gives 17.04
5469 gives 18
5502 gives 18.2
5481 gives 18.42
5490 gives 16.15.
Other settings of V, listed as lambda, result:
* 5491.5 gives 18.21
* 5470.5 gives 20.31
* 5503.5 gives 12.6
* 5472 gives 15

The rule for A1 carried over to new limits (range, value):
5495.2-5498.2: 17.14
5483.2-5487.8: 14.38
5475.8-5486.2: 18.42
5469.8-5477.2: 20.31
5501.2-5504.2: 18.2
